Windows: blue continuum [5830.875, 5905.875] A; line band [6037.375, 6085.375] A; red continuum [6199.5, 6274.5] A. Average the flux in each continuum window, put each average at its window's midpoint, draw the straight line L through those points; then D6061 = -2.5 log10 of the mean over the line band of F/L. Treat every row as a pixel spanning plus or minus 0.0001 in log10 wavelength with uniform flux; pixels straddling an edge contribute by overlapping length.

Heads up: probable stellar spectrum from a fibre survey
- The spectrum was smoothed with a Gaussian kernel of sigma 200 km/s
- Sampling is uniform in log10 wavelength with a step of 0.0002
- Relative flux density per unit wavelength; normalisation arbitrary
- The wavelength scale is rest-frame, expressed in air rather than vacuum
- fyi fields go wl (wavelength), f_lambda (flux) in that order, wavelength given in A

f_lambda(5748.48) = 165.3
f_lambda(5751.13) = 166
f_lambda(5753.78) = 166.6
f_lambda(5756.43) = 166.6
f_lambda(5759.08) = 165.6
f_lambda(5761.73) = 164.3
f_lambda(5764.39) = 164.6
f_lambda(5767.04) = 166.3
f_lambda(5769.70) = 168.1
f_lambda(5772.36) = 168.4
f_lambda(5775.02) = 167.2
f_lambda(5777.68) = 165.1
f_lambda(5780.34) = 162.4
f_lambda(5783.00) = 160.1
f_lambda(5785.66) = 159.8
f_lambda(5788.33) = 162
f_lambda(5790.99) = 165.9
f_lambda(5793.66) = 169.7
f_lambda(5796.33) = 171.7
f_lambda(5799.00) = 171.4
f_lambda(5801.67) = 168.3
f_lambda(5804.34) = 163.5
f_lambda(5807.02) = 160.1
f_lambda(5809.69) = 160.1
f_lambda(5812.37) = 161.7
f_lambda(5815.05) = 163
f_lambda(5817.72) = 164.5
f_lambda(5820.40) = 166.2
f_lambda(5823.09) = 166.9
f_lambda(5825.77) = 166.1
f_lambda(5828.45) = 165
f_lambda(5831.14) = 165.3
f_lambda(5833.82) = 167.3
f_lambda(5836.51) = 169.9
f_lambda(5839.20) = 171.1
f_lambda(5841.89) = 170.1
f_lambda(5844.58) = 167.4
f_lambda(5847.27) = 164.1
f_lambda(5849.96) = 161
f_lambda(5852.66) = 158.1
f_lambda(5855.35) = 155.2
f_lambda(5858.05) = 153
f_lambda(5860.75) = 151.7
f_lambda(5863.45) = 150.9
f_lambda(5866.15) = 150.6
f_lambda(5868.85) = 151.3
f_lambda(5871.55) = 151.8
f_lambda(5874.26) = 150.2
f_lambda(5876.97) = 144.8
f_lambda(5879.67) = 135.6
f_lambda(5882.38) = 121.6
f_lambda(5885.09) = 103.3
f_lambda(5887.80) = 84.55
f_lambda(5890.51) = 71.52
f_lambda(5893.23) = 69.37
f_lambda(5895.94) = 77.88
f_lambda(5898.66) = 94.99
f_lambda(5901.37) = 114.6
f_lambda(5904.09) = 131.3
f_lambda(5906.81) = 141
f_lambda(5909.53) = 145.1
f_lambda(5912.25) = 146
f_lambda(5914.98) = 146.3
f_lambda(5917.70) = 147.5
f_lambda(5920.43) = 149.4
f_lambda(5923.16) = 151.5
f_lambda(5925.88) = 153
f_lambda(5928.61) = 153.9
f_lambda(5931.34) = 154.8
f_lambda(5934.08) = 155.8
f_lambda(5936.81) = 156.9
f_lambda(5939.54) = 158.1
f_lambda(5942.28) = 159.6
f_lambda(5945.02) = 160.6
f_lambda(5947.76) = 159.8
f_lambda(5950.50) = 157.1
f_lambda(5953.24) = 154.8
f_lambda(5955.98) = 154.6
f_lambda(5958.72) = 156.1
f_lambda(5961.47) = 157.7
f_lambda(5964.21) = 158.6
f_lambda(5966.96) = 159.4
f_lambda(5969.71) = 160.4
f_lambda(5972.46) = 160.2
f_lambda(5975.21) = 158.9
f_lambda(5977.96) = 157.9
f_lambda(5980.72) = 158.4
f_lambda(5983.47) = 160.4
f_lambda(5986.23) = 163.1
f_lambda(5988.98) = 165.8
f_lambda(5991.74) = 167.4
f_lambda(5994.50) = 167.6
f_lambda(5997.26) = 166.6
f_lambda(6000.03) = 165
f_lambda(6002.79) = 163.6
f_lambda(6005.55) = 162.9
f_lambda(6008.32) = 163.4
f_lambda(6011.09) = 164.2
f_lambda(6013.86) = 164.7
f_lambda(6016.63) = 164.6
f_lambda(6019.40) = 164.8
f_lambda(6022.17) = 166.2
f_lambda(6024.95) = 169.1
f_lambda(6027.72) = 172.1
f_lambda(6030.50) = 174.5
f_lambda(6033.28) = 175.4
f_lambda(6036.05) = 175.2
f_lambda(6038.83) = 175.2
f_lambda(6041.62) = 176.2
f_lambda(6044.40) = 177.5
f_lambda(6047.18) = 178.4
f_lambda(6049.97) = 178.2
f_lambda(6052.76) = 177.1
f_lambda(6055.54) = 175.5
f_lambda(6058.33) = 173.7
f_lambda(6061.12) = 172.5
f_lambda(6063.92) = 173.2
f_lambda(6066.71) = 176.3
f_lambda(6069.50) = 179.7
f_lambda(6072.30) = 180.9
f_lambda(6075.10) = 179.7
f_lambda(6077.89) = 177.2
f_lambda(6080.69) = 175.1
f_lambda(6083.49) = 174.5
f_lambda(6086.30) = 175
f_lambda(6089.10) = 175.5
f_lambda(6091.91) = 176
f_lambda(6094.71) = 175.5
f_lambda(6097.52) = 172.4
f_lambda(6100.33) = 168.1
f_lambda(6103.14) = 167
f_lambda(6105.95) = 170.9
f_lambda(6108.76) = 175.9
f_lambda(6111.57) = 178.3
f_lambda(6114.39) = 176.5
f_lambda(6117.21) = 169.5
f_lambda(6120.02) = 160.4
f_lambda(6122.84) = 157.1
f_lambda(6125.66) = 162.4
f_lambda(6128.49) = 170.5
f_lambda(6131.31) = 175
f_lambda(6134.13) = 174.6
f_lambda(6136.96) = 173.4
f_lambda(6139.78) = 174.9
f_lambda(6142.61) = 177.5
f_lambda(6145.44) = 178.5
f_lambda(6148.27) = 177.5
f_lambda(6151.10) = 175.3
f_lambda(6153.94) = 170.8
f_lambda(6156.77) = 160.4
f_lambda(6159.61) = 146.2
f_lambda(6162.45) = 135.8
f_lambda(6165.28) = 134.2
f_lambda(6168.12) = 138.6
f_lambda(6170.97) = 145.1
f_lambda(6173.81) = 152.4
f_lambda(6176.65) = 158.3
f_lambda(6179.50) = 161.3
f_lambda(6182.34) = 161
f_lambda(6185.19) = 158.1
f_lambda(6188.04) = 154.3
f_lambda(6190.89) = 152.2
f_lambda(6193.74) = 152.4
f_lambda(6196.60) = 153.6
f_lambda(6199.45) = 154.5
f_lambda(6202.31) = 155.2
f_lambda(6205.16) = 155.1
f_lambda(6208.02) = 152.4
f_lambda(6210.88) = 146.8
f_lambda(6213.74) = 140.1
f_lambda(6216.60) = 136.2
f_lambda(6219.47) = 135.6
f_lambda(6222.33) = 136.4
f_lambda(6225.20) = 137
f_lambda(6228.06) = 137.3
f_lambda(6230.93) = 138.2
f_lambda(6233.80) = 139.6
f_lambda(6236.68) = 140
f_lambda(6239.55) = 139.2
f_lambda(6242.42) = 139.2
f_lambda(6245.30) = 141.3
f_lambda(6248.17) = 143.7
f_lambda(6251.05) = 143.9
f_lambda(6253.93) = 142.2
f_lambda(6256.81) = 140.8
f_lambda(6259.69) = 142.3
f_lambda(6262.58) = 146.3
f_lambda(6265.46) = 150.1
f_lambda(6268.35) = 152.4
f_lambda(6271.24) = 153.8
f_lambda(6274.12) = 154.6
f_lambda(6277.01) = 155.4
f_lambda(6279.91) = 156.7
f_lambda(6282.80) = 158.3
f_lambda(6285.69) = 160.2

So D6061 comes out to -0.25 mag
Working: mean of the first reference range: 137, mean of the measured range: 176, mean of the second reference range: 144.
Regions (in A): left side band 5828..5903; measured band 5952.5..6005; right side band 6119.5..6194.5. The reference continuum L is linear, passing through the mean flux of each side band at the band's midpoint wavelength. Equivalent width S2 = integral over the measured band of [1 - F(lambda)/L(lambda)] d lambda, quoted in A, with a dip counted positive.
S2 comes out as -4.9 A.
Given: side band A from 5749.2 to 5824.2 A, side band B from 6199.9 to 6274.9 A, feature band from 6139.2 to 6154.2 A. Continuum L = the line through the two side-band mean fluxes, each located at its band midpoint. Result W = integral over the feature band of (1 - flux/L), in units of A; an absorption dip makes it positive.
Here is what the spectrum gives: -2.8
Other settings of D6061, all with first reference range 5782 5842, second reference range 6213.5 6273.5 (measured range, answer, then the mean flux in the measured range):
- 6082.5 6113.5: -0.16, 174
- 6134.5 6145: -0.19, 175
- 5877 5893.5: 0.49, 103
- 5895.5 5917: 0.25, 127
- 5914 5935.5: 0.05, 152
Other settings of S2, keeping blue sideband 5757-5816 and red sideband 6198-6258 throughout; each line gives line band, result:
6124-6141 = -2.78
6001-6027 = -1.96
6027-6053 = -4.08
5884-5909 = 9.27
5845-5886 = 3.37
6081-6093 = -2.04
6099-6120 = -3.24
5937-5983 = -0.61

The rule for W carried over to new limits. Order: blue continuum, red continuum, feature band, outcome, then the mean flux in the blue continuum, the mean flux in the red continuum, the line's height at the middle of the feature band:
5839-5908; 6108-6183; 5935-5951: -2.0 A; 134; 164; 141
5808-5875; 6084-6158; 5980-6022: 0.7 A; 161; 172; 167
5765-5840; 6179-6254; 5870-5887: 3.0 A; 166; 146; 162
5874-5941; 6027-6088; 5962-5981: -1.2 A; 130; 176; 150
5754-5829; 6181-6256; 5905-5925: 1.6 A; 165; 146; 160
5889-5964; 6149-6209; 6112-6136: -2.8 A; 140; 154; 151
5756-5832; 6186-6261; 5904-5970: 2.0 A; 165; 144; 158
